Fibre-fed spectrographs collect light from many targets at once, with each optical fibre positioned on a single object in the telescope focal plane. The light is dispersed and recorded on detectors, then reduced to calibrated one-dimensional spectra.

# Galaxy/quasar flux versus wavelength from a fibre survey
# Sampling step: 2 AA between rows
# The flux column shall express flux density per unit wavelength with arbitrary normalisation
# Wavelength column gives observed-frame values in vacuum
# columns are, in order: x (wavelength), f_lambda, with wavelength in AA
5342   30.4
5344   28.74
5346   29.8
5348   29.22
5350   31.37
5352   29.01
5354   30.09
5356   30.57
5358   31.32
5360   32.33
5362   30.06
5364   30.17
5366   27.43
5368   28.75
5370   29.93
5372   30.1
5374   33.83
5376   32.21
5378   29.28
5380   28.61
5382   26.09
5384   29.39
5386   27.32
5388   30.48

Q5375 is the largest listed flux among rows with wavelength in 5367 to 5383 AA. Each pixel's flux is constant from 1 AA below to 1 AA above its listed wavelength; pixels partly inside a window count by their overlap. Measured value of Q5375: 33.83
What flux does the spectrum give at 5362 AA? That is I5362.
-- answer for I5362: 30.06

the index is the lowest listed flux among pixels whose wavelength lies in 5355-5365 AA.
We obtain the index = 30.06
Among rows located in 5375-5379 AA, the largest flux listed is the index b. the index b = 32.21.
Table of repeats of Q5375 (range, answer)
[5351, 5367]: 32.33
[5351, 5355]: 30.09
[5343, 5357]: 31.37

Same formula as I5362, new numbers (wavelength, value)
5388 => 30.48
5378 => 29.28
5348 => 29.22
